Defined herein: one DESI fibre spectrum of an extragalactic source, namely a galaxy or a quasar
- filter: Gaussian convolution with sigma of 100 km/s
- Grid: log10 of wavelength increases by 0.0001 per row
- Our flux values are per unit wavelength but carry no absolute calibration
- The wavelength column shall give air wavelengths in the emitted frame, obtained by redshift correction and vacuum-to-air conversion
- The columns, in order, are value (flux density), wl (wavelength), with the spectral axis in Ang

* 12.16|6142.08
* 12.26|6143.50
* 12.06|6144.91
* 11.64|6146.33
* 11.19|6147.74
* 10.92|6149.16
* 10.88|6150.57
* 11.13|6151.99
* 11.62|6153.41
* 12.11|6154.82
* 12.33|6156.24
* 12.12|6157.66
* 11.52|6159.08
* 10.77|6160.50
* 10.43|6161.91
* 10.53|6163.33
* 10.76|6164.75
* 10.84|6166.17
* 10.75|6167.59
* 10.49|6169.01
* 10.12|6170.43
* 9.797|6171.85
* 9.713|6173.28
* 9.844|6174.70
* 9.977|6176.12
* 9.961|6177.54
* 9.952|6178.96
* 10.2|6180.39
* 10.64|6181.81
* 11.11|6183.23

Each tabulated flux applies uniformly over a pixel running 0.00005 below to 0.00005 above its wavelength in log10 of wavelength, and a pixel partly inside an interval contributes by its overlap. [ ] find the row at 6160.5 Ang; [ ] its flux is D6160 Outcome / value 10.77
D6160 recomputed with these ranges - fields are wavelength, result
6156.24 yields 12.33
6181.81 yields 10.64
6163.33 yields 10.53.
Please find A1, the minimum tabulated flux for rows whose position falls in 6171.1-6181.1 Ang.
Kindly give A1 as 9.713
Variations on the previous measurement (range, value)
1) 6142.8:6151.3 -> 10.88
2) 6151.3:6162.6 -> 10.43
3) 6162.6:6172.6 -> 9.797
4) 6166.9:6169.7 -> 10.49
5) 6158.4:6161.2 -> 10.77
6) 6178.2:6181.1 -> 9.952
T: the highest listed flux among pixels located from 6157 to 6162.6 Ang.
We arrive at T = 12.12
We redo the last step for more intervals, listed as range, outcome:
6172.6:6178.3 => 9.977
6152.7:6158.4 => 12.33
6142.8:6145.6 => 12.26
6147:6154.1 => 11.62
